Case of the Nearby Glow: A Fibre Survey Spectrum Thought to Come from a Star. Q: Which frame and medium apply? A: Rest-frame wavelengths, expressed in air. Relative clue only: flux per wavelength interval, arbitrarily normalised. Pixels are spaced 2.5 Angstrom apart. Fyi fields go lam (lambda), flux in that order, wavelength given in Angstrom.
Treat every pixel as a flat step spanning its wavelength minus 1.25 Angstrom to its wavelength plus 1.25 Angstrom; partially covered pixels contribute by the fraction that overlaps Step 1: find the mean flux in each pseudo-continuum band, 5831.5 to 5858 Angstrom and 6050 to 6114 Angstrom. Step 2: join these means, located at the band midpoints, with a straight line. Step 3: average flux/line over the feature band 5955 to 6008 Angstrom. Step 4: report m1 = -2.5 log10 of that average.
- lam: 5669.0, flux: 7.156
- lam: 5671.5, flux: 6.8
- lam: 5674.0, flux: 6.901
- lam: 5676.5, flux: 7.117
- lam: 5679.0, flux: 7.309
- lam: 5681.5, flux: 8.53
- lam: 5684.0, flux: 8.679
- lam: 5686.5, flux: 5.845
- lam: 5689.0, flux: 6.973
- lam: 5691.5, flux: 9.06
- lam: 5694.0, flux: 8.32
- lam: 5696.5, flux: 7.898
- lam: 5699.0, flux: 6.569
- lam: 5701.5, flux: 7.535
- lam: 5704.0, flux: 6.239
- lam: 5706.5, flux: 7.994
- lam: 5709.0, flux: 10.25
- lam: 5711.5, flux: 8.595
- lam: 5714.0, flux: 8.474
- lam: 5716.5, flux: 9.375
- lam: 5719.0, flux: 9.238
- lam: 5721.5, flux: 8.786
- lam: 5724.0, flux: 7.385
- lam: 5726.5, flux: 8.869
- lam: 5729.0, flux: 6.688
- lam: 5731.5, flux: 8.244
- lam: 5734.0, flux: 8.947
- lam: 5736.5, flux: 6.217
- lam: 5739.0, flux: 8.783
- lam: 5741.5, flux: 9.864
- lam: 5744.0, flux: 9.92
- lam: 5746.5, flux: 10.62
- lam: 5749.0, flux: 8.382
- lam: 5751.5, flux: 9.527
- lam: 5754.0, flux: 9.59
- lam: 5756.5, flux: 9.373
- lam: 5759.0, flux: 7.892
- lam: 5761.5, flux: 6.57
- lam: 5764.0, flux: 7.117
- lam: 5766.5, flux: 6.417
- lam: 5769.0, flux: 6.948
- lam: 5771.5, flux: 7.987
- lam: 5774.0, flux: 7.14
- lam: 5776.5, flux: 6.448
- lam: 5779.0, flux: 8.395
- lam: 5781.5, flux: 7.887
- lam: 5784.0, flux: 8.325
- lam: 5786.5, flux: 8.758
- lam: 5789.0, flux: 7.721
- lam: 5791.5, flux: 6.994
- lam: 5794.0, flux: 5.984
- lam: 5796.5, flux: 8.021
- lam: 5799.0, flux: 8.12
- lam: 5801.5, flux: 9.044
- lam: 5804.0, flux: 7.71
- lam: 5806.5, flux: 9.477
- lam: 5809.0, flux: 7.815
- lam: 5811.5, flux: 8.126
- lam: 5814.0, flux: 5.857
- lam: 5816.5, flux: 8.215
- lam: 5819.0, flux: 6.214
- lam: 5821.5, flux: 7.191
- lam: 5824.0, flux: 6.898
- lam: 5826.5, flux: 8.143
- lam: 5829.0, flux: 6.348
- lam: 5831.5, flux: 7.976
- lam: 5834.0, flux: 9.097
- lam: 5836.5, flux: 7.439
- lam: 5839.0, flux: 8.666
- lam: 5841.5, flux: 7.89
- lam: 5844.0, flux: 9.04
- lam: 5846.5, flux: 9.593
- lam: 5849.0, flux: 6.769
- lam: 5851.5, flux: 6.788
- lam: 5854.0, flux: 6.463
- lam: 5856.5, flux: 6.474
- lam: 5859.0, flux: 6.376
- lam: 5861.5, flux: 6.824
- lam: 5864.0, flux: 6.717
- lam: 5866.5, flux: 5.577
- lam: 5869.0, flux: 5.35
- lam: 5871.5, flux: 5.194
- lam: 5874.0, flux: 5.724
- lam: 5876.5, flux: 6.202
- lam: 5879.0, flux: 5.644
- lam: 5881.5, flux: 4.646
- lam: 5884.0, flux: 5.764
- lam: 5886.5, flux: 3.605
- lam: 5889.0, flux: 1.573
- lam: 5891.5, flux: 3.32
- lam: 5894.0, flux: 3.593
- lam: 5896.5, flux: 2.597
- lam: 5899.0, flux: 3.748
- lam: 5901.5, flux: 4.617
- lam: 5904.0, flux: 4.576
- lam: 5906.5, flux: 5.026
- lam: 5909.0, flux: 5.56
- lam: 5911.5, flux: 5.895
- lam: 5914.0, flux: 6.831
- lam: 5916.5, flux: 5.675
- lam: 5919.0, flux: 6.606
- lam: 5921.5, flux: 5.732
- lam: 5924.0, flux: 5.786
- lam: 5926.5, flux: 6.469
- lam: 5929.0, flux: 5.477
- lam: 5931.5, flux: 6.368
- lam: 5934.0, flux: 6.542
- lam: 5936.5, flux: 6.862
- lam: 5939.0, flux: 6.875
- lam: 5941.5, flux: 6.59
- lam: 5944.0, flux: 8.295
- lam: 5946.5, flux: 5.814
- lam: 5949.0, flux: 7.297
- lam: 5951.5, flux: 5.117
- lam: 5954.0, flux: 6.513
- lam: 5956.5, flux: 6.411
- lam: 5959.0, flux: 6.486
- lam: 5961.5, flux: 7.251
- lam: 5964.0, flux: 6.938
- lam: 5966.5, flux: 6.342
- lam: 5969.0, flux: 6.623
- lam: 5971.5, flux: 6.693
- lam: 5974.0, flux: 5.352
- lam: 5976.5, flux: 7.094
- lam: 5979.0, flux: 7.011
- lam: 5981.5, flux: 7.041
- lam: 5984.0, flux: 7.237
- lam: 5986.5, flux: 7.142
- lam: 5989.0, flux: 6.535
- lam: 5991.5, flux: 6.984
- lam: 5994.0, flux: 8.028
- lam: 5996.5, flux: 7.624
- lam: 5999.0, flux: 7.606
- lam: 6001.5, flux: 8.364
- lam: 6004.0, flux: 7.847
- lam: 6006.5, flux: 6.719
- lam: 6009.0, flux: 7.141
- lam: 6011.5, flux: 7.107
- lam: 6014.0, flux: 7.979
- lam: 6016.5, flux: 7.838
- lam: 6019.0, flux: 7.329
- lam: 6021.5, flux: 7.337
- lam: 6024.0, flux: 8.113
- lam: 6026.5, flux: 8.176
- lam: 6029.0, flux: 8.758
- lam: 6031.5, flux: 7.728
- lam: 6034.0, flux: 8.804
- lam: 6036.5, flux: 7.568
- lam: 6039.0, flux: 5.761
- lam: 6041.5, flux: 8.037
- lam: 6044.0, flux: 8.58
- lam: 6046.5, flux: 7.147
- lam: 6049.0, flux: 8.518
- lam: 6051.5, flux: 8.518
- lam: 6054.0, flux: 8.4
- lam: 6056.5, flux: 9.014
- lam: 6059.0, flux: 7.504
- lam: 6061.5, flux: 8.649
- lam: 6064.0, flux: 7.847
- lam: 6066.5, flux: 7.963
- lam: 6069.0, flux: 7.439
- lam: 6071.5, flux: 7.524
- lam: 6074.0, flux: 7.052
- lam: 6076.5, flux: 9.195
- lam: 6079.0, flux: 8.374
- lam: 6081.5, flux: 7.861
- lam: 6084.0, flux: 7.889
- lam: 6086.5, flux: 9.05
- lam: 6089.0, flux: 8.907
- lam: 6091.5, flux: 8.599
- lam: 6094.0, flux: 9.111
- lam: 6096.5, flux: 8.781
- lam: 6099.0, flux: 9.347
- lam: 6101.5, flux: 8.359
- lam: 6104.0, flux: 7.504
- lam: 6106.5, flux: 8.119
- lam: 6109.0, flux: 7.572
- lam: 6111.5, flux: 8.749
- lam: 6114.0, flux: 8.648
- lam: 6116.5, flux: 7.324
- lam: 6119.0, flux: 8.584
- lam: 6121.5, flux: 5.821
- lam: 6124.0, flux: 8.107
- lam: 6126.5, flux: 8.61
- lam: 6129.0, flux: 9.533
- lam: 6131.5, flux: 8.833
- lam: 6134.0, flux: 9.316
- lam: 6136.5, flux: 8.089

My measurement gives 0.16 mag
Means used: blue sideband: 7.82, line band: 7.01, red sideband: 8.3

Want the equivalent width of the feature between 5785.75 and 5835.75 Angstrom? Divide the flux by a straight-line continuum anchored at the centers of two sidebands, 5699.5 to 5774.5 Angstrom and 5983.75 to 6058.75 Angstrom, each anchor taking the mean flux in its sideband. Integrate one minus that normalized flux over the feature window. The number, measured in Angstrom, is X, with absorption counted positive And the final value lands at 2.9 Angstrom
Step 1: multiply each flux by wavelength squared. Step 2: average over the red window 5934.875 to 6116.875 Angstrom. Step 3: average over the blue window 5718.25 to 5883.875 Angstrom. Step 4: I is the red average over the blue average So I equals 1.08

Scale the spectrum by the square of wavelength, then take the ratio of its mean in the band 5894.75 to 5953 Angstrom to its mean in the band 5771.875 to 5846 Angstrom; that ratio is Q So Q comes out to 0.78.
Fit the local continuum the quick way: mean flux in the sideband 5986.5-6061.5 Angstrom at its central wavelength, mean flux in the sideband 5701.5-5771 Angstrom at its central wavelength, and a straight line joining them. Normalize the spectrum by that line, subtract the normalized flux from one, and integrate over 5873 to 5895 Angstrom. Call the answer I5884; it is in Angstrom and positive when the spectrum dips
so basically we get 9.9 Angstrom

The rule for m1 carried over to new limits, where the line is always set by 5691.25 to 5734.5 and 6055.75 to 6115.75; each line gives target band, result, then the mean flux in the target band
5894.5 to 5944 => 0.40 mag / 5.71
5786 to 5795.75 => 0.13 mag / 7.29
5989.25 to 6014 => 0.11 mag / 7.48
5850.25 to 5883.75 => 0.35 mag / 5.99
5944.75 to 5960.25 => 0.29 mag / 6.34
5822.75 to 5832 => 0.13 mag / 7.29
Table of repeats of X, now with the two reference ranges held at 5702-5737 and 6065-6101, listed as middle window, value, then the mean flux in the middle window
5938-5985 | 9.31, 6.68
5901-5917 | 5.45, 5.48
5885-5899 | 8.84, 3.06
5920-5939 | 4.78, 6.23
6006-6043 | 3.07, 7.65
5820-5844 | 1.46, 7.79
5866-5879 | 4.21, 5.61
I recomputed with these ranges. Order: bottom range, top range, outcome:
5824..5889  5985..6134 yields 1.29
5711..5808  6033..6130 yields 1.11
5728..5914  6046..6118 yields 1.29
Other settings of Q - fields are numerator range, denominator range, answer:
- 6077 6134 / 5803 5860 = 1.21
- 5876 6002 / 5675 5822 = 0.81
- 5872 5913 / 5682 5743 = 0.59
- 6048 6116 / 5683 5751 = 1.13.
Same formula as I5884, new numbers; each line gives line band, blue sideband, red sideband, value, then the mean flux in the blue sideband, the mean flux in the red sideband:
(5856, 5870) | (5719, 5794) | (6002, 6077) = 3.13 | 8.11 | 7.84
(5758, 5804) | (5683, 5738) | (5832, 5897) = -2.73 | 8.01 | 6.1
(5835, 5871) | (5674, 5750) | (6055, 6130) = 4.82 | 8.2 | 8.23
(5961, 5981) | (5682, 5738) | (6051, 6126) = 3.65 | 8.02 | 8.19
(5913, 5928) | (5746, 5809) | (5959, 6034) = 2.76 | 7.98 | 7.32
